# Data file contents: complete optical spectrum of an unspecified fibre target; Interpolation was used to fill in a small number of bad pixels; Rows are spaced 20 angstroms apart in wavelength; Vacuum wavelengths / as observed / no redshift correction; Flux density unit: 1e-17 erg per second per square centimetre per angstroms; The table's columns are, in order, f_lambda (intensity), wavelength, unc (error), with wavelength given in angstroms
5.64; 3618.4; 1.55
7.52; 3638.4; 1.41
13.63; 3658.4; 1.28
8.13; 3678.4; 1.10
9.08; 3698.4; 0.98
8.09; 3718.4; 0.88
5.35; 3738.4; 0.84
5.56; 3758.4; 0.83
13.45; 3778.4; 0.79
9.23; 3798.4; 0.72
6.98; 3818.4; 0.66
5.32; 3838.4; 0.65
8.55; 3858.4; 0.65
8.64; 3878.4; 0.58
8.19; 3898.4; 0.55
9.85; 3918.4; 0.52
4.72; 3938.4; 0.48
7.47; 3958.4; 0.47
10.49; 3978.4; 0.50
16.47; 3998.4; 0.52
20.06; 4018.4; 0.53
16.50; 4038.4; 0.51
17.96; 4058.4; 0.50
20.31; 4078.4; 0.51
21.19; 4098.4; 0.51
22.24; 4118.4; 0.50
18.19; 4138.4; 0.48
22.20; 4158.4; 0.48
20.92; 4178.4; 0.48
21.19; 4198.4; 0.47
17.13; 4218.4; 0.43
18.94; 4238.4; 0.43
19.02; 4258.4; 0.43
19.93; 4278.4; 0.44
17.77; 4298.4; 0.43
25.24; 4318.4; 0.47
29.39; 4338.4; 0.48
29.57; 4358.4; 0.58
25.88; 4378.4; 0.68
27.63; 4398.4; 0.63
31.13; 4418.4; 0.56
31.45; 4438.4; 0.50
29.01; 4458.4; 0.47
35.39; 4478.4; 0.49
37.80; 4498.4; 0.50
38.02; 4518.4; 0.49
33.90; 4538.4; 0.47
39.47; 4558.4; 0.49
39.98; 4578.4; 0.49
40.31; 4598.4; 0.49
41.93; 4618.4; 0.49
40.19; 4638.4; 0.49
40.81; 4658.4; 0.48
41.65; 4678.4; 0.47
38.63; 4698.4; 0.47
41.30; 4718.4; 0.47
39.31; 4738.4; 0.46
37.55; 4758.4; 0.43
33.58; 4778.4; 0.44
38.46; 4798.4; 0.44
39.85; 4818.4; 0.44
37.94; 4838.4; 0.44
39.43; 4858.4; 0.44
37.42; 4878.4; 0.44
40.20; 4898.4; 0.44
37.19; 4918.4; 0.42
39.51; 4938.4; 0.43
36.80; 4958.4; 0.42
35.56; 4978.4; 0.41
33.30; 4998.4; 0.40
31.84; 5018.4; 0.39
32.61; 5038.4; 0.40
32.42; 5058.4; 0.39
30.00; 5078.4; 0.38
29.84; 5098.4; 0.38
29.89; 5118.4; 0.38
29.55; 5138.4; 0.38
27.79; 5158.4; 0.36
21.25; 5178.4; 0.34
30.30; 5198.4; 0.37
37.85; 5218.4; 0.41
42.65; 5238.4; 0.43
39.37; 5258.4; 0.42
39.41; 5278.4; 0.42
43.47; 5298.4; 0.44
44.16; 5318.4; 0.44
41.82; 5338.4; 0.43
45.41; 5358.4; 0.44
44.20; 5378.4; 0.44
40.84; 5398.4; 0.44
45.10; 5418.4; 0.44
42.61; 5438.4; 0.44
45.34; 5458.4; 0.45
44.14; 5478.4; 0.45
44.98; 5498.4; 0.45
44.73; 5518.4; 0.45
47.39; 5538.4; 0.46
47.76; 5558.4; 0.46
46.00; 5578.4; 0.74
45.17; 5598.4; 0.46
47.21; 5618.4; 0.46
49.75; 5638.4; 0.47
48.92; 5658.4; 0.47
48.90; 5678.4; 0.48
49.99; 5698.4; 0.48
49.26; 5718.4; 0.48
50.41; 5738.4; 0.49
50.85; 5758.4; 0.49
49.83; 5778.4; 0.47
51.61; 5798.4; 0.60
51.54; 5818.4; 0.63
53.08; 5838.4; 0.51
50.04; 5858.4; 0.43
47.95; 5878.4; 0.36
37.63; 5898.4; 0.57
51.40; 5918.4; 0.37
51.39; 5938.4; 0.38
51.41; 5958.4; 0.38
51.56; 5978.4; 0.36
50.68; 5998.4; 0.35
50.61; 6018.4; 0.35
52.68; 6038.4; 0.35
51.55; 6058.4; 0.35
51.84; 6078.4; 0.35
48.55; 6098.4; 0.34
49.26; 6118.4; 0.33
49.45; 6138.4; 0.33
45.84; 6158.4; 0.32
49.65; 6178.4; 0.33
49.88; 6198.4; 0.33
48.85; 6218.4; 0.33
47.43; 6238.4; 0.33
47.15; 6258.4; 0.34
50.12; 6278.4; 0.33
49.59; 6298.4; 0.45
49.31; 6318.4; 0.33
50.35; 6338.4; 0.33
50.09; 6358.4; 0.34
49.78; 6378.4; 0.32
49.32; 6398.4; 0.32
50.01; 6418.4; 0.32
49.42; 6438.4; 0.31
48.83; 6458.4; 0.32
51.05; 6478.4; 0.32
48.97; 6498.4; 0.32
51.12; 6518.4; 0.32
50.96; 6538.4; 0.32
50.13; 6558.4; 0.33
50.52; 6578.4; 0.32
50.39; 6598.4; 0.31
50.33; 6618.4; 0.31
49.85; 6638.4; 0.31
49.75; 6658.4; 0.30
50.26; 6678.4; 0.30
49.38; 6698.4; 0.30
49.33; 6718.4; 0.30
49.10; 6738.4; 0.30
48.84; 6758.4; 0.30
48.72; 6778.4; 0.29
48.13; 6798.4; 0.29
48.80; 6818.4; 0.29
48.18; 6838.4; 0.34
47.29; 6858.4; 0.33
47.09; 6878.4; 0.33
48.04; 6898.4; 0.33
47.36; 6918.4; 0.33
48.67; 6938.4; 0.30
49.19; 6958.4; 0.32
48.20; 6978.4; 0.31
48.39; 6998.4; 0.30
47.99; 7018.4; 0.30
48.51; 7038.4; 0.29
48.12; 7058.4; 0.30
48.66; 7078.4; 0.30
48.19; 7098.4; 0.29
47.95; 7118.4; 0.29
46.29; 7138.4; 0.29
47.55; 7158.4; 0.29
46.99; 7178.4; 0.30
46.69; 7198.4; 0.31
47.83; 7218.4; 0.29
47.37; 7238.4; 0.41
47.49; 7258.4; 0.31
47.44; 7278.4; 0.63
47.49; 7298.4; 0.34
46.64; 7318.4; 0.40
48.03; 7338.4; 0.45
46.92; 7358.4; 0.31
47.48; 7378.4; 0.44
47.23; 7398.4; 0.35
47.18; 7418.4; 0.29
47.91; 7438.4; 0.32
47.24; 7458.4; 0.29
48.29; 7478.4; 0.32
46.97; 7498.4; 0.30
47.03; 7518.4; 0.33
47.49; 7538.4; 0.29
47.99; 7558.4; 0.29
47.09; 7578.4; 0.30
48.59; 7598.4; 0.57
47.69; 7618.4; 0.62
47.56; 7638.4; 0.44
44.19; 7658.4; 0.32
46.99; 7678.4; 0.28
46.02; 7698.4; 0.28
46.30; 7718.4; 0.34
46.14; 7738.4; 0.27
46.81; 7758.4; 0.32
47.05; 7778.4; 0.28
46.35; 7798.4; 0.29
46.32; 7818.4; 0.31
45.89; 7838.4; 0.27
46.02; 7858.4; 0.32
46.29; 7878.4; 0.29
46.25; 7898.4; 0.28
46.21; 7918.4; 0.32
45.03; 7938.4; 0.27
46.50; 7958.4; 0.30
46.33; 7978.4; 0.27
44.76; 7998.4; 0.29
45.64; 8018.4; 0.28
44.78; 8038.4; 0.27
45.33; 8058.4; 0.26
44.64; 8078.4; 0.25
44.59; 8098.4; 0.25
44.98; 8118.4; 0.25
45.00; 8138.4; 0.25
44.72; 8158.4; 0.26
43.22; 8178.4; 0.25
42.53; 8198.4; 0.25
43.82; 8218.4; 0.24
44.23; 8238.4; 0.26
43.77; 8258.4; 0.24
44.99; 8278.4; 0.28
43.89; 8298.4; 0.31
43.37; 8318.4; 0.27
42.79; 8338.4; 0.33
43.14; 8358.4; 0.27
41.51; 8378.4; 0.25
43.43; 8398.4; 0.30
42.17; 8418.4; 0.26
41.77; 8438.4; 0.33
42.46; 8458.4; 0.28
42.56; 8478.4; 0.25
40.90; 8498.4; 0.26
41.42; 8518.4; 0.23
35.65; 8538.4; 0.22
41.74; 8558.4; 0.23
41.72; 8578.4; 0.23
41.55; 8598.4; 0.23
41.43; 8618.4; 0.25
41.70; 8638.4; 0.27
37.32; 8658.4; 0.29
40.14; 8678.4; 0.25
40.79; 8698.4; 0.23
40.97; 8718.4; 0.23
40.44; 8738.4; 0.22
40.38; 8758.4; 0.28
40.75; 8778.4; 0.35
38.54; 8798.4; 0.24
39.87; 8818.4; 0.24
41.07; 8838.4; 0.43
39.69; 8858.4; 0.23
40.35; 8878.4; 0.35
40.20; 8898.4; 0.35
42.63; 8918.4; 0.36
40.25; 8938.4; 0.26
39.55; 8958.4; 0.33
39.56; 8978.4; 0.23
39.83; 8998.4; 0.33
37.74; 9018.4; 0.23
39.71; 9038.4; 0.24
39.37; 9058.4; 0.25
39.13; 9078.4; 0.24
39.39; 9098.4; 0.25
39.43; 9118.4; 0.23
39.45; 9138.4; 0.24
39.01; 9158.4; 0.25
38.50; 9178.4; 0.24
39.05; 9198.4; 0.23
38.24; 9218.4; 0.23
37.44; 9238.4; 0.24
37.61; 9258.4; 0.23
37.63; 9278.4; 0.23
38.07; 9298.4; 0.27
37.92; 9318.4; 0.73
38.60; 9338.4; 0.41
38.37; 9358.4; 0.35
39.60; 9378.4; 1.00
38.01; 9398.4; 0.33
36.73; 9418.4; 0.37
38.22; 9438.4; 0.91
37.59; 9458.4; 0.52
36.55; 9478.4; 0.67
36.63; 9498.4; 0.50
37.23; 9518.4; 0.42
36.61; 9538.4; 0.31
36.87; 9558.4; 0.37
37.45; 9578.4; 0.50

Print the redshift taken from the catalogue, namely 0.00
